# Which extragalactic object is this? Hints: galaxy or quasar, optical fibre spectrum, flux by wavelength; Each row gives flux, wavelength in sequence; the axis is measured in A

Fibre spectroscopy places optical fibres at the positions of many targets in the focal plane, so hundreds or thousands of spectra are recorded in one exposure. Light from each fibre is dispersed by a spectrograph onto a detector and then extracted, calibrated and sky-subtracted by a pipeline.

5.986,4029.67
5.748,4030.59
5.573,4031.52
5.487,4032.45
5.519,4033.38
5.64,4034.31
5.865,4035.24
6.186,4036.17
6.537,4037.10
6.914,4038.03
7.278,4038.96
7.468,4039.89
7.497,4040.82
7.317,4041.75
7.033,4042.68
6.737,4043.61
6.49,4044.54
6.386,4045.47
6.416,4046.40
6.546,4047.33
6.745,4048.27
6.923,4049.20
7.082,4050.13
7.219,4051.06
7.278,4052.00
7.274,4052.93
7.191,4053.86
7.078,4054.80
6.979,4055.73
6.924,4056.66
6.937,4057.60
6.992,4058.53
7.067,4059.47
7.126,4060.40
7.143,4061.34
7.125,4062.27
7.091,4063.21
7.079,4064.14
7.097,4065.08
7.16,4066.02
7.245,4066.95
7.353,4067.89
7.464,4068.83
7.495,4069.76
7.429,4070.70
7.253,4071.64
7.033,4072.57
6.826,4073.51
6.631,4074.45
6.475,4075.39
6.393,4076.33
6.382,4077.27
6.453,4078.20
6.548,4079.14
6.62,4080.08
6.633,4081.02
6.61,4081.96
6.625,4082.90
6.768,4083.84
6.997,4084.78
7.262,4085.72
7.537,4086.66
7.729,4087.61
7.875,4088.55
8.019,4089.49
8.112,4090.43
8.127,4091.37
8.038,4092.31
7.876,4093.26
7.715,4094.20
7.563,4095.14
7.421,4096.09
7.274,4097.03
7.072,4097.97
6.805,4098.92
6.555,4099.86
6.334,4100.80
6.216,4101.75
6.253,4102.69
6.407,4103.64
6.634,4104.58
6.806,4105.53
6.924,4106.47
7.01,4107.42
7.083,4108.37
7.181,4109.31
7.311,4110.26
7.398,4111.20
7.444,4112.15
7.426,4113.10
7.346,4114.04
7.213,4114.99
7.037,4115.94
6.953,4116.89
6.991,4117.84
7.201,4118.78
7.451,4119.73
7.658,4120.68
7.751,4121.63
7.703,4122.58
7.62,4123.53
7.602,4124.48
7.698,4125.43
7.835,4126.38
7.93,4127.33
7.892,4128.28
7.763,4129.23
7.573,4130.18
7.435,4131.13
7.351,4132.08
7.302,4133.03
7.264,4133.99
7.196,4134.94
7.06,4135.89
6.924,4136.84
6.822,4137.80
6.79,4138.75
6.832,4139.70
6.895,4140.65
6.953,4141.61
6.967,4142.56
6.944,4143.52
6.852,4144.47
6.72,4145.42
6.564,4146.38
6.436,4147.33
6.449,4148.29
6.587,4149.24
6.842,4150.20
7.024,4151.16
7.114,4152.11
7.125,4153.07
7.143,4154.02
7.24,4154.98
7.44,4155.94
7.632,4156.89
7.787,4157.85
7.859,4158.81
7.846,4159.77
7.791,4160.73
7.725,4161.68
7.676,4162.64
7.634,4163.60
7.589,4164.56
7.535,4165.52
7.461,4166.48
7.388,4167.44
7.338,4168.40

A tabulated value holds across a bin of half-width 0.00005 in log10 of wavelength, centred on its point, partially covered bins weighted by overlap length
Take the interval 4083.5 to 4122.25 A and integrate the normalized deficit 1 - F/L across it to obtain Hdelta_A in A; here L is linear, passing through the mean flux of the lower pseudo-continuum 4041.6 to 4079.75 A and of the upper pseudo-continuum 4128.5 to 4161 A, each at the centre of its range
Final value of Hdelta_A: -1.07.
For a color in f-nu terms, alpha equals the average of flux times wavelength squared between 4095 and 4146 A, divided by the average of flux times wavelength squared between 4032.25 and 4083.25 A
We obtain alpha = 1.08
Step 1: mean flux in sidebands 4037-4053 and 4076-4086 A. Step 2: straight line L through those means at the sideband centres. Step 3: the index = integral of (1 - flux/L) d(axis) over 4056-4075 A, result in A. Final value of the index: -0.9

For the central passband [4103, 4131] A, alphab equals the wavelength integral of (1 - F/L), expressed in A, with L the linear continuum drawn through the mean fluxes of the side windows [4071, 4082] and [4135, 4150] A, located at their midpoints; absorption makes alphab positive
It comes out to -2.4 A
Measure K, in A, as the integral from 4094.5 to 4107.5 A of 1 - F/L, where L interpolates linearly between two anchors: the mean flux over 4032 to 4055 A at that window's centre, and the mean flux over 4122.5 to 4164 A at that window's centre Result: 0.4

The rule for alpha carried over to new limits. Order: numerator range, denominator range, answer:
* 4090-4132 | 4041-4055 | 1.09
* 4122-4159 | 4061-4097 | 1.03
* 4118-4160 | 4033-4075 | 1.09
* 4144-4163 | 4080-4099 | 1.00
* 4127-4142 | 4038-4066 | 1.07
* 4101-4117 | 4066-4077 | 1.01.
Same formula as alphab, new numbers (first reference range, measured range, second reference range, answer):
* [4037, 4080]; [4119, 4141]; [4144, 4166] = -0.7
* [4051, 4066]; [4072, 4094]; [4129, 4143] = 0.0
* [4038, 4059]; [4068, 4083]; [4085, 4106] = 0.7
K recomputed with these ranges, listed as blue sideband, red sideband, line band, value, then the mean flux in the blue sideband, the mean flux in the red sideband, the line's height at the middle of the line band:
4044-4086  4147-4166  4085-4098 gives -1.2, 6.93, 7.33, 7.04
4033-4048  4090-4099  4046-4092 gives 0.5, 6.62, 7.63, 7.15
